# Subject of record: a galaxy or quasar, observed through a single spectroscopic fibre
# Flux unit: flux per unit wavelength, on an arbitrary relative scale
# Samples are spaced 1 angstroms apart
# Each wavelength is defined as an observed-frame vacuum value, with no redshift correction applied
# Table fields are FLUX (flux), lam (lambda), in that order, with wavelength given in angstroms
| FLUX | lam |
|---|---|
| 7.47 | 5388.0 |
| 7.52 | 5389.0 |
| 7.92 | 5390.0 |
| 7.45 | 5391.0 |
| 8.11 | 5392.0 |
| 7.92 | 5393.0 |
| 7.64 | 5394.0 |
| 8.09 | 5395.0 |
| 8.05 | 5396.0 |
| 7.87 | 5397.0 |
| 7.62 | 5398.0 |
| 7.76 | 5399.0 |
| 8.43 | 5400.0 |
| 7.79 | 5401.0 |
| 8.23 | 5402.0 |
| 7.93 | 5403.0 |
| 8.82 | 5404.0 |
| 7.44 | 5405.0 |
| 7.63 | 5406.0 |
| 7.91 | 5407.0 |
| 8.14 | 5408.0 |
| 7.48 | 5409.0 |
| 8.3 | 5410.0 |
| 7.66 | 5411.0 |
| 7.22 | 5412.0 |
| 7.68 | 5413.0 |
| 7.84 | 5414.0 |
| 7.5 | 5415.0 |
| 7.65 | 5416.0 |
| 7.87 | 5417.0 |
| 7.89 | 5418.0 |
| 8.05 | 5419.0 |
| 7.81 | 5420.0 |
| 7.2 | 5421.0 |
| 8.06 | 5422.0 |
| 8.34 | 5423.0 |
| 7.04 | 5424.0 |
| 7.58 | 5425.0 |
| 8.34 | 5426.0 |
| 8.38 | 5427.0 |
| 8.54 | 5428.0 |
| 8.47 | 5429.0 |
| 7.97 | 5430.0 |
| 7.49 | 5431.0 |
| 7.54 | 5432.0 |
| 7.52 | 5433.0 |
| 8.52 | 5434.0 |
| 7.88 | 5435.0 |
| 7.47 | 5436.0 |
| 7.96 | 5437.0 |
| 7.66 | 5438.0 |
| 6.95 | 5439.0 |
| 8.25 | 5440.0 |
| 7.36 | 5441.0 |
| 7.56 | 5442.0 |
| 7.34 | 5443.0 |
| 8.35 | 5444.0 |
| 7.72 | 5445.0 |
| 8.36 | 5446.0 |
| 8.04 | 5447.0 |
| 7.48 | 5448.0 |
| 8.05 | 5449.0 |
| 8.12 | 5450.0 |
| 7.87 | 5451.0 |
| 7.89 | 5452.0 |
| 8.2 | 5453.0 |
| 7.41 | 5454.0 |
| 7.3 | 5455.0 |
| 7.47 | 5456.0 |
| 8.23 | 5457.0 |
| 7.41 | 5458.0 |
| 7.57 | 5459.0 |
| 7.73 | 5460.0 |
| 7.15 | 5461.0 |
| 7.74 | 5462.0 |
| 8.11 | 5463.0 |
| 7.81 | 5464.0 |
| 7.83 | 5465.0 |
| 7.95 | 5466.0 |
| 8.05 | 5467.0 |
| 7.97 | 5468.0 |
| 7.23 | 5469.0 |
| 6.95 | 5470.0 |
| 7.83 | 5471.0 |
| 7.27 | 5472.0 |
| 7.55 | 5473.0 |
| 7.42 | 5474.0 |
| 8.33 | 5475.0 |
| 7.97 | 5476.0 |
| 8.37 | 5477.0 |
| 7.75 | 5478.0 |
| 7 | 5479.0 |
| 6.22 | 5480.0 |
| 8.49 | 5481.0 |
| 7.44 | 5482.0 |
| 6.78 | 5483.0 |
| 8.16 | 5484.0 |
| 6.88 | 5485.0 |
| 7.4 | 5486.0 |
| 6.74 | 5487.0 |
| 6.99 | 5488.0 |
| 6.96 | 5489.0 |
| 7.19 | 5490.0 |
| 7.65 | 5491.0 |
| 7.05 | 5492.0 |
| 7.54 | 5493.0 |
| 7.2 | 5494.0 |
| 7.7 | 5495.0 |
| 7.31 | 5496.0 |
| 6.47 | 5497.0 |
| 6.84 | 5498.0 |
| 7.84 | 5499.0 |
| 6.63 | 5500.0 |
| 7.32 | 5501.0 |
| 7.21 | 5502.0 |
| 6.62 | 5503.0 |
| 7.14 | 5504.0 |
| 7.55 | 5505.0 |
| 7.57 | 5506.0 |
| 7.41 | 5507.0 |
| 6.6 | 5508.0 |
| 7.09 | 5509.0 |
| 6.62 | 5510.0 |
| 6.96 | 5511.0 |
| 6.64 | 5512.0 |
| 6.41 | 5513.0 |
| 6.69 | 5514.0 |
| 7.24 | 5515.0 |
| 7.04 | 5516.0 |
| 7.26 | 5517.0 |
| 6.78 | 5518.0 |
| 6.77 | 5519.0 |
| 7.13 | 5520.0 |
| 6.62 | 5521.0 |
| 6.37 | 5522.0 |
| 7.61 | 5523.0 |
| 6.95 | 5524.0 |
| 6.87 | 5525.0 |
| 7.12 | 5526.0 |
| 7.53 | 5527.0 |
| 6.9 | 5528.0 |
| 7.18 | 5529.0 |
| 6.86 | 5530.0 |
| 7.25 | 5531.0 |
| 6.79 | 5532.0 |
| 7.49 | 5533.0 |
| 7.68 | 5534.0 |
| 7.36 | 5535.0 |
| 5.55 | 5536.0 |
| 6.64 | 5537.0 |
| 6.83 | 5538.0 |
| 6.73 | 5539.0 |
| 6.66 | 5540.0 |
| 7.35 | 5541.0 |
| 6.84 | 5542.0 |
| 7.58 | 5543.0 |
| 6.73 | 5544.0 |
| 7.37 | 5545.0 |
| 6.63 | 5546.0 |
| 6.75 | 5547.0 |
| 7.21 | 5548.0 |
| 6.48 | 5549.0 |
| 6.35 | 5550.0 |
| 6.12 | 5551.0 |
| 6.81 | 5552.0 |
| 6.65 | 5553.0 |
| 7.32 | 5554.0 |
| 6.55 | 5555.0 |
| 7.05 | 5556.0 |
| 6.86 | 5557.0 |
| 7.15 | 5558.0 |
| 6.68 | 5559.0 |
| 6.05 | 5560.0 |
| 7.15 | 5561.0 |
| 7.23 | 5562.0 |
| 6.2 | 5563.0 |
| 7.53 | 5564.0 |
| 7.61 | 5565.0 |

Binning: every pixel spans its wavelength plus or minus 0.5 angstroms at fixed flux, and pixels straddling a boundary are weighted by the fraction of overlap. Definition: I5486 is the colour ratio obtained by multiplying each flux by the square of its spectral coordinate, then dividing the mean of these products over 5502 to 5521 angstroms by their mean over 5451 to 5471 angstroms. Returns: 0.92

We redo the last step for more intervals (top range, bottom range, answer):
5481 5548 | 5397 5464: 0.93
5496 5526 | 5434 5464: 0.92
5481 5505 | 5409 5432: 0.94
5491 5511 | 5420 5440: 0.94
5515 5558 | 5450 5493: 0.94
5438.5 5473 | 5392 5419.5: 1.00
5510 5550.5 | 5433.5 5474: 0.92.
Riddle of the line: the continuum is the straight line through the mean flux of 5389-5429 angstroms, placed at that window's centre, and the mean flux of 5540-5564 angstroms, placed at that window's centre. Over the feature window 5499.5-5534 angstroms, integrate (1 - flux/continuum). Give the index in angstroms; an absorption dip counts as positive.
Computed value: 0.4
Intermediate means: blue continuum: 7.88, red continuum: 6.84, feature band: 7.02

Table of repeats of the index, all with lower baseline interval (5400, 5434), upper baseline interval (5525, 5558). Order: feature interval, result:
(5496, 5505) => 0.2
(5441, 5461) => -0.4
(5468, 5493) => -0.1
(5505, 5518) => 0.3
